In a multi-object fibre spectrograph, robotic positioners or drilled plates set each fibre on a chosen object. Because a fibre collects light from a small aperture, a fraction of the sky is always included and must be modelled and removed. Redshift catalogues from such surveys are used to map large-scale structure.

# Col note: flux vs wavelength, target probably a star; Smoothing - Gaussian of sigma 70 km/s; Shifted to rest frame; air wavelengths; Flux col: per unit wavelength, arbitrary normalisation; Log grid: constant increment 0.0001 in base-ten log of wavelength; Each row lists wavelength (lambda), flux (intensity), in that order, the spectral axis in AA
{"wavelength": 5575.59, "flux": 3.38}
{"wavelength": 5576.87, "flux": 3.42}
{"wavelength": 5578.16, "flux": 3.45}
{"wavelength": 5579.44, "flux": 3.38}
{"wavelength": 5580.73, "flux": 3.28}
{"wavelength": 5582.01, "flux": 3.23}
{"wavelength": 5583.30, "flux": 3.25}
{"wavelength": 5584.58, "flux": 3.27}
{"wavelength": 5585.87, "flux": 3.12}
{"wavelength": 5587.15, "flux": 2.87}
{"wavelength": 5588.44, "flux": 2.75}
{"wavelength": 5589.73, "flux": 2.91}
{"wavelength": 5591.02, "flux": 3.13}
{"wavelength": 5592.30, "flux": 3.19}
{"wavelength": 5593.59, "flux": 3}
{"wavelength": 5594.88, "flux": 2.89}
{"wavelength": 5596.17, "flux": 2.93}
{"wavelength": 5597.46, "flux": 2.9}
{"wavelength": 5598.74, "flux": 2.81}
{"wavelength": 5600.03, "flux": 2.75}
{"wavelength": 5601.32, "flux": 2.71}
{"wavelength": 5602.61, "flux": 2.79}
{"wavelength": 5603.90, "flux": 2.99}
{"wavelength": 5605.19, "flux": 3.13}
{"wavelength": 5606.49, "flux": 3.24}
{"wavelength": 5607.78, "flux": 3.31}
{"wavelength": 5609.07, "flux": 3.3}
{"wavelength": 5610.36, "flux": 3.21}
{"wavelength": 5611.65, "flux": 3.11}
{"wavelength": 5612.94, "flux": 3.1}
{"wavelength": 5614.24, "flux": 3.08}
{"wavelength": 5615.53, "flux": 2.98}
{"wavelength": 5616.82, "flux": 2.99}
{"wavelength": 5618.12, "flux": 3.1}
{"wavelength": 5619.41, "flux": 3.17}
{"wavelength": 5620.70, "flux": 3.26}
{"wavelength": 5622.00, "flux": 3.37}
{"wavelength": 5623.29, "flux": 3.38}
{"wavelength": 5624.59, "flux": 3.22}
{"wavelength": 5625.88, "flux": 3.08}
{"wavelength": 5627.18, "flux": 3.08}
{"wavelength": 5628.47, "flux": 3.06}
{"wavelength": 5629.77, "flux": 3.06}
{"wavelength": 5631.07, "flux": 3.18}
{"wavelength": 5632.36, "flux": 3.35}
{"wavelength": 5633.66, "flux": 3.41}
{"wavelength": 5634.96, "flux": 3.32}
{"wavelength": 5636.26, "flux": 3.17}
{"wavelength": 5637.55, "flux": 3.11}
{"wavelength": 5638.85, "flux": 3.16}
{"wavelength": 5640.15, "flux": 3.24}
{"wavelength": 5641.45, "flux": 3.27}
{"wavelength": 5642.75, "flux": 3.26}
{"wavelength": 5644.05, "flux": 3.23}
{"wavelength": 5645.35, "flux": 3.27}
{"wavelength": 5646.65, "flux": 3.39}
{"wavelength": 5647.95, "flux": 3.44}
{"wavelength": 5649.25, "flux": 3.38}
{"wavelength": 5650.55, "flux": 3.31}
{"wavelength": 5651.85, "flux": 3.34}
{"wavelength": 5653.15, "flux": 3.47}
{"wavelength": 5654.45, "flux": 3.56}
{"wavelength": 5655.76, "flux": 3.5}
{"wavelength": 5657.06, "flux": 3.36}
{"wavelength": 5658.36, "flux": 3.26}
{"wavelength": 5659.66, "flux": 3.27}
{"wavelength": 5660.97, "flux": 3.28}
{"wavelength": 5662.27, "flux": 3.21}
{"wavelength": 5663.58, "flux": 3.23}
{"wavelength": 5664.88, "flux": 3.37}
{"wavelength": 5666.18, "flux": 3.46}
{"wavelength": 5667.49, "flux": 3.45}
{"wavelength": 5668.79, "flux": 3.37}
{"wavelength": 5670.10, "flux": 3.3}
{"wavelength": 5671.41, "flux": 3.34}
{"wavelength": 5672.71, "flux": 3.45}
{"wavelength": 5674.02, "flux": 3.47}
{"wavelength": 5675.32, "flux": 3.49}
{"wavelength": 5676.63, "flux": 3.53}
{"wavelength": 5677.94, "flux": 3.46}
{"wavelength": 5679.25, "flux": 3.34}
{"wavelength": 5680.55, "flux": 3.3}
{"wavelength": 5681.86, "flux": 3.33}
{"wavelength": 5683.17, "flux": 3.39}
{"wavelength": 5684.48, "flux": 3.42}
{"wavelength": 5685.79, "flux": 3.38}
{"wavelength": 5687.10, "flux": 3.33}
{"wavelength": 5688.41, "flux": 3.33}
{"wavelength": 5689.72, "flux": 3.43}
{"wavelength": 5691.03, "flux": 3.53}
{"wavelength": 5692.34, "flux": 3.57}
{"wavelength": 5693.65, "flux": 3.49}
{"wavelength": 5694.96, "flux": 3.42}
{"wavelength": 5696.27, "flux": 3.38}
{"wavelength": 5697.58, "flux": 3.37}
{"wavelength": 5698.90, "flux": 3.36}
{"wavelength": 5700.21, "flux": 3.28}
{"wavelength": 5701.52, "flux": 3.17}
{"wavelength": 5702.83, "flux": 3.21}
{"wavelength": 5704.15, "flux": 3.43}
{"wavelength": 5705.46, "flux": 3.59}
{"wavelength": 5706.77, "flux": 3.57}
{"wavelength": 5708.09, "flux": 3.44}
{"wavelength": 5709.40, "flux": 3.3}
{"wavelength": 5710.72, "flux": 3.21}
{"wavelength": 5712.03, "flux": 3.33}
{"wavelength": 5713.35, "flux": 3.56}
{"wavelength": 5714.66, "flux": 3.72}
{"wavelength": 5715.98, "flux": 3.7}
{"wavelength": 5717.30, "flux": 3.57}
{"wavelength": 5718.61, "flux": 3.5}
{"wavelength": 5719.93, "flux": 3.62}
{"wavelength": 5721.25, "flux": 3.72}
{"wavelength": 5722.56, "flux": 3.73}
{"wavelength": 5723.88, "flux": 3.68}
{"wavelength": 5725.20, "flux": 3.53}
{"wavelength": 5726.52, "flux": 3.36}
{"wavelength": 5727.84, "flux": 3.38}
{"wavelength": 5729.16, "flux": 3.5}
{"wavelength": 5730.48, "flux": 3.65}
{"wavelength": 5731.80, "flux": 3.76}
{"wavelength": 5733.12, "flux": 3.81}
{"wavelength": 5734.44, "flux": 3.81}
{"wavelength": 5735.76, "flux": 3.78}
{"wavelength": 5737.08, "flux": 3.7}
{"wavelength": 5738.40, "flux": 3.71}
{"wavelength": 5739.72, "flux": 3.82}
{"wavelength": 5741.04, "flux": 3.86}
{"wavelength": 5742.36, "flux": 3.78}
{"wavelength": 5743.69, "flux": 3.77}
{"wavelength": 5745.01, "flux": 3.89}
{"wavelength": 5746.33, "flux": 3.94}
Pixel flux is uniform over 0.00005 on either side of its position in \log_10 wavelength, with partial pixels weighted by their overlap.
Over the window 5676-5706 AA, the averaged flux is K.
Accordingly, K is 3.39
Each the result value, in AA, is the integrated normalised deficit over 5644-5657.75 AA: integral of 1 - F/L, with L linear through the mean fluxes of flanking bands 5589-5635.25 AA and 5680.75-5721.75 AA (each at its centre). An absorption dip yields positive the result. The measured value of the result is -0.63 AA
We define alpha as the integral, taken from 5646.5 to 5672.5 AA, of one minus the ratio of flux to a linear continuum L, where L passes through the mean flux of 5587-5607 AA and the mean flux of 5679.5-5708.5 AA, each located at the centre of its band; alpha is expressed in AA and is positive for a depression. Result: -1.1 AA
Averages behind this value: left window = 2.94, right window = 3.4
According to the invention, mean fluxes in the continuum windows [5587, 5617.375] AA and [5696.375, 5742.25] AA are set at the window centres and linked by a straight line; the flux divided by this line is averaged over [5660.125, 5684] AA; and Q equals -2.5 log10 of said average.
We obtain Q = -0.014 mag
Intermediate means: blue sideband 3.01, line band 3.37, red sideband 3.55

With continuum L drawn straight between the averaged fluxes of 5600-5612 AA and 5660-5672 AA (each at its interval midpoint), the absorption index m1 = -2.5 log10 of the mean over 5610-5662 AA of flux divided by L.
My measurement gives -0.02 mag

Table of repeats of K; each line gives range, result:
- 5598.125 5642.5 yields 3.13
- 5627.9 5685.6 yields 3.33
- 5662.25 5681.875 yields 3.39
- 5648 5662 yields 3.37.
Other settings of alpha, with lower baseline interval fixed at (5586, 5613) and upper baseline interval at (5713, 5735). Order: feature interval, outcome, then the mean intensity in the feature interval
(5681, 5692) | 0.13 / 3.39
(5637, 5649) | -0.18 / 3.27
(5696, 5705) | 0.48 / 3.32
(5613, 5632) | -0.18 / 3.15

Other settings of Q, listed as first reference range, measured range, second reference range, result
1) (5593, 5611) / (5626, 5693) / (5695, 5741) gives -0.02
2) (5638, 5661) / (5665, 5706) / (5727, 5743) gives 0.03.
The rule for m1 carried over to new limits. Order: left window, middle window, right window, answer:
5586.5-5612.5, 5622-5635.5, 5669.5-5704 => -0.032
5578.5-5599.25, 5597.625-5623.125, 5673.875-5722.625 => 0.022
